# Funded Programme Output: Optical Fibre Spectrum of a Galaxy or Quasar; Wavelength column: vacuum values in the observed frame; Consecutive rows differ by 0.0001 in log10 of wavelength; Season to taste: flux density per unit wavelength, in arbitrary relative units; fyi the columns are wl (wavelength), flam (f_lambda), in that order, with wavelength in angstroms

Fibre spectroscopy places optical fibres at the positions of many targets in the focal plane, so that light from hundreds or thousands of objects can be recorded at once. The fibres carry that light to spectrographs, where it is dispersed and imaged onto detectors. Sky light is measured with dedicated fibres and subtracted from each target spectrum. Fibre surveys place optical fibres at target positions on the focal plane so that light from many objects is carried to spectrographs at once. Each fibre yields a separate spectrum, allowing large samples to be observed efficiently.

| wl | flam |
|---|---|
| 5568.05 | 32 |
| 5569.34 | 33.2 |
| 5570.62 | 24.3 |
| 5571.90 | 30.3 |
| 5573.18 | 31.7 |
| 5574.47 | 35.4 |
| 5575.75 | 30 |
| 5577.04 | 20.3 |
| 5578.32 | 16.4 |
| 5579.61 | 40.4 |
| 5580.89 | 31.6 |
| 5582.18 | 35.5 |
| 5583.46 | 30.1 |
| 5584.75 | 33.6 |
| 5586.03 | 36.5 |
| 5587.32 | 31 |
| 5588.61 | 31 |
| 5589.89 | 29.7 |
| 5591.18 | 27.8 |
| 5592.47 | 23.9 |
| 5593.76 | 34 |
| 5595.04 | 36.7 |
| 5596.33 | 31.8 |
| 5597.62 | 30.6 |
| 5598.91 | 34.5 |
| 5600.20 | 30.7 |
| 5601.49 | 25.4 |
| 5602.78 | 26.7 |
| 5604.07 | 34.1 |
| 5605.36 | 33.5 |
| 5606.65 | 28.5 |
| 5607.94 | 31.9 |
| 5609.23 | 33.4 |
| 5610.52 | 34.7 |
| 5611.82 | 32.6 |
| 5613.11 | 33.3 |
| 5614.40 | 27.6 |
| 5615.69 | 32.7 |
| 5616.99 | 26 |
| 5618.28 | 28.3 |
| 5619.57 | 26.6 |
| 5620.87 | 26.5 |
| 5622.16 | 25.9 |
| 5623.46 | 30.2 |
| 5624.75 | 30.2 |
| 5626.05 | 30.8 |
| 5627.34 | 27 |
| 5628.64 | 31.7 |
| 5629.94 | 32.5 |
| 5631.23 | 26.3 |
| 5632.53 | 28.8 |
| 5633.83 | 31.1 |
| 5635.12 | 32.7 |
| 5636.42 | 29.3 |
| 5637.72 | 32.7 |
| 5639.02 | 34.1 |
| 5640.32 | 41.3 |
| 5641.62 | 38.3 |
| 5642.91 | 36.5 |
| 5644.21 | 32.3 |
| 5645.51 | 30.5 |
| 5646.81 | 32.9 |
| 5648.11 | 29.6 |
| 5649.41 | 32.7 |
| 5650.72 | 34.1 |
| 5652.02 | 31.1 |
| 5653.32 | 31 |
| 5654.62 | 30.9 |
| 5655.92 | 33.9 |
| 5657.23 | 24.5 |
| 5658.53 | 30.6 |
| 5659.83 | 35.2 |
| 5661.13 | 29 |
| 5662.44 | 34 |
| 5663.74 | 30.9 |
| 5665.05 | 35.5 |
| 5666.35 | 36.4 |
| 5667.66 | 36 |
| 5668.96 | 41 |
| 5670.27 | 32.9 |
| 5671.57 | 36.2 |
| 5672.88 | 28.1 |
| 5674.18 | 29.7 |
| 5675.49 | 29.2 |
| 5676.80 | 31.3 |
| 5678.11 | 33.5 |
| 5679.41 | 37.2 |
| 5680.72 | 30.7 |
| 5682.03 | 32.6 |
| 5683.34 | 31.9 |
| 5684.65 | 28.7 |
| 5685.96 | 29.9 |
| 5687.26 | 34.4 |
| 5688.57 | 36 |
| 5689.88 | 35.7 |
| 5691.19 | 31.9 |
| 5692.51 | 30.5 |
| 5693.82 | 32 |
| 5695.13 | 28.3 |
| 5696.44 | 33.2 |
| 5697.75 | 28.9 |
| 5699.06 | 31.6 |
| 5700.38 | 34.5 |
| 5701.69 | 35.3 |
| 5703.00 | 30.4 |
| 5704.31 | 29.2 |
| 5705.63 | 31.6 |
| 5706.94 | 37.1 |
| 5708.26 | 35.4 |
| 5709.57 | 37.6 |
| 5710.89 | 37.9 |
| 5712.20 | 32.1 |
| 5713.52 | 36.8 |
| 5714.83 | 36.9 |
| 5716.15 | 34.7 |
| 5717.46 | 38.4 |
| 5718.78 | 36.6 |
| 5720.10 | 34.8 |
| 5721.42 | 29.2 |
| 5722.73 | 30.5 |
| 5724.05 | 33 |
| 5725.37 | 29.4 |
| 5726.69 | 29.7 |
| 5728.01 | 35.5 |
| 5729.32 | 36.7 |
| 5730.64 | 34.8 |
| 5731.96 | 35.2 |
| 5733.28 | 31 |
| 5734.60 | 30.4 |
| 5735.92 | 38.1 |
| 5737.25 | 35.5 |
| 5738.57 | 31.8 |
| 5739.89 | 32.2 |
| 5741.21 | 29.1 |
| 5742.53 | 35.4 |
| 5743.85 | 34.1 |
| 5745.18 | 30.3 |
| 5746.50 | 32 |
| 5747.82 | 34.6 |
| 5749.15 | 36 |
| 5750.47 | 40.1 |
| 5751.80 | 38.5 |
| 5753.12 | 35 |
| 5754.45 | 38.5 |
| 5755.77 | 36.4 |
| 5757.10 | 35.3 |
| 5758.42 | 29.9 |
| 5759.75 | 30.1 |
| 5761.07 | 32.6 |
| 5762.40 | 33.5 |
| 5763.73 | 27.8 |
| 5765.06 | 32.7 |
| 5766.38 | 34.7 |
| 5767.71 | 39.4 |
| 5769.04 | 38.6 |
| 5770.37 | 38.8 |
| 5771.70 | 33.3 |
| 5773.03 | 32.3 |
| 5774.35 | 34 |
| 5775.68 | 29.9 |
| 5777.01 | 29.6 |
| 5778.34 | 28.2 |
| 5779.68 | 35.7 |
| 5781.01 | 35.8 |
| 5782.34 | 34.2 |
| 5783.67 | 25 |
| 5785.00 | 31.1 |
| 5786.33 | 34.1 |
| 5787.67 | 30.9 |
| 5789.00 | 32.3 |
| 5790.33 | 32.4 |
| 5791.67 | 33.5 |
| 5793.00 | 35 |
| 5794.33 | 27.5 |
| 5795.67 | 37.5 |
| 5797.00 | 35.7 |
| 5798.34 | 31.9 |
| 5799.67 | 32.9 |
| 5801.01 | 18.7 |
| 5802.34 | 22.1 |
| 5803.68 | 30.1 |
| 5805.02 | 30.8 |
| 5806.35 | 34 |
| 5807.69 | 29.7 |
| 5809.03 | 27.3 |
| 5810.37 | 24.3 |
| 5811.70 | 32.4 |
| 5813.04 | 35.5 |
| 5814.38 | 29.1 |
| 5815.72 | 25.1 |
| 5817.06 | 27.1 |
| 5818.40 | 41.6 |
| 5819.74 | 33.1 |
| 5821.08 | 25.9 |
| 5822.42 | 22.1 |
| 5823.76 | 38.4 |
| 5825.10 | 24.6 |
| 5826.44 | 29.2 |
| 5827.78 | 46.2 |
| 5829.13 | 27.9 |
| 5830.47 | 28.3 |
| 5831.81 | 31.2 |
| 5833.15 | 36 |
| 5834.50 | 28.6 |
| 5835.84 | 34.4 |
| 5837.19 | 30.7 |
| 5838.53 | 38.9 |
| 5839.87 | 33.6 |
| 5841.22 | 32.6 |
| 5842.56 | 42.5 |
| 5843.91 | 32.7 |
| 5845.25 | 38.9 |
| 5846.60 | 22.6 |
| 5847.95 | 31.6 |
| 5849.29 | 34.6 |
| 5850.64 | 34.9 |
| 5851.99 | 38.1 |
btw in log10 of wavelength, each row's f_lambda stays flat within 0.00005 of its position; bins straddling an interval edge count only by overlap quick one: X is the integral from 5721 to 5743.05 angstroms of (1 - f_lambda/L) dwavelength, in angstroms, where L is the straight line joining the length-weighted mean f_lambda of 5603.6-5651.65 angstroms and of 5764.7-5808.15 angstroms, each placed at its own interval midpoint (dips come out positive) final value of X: -0.62 angstroms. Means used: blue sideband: 31.4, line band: 32.8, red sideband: 32.2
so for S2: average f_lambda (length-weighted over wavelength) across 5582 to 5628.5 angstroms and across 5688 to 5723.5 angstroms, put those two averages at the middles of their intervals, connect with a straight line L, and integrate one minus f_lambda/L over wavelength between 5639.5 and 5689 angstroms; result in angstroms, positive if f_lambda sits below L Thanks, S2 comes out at -0.84 angstroms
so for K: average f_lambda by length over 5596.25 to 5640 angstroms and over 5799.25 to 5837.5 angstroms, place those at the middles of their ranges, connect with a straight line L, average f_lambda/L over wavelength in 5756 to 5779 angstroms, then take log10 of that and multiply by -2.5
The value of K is -0.10 mag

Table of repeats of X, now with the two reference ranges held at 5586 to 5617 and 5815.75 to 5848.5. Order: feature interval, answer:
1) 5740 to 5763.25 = -1.61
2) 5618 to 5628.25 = 0.98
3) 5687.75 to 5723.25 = -2.18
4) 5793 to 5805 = 0.83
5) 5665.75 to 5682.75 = -1.04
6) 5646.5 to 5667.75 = -0.49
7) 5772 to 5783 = -0.16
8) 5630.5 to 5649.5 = -0.77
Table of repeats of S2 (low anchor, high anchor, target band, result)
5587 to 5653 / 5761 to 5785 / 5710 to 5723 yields -1.1 angstroms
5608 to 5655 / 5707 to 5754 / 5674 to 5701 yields 0.8 angstroms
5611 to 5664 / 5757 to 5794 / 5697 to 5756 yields -3.4 angstroms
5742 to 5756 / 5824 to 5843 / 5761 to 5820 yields 4.4 angstroms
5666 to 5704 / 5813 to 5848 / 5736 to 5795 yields -1.9 angstroms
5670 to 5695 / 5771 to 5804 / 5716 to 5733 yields -1.0 angstroms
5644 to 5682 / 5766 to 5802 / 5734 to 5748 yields -0.2 angstroms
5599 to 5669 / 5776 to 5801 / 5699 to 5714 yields -1.2 angstroms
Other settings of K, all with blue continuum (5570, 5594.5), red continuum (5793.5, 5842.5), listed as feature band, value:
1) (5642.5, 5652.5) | -0.07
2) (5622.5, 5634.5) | 0.02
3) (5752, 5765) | -0.08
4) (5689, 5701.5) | -0.05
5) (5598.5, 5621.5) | 0.00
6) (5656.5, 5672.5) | -0.10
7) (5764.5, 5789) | -0.08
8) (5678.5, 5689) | -0.07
